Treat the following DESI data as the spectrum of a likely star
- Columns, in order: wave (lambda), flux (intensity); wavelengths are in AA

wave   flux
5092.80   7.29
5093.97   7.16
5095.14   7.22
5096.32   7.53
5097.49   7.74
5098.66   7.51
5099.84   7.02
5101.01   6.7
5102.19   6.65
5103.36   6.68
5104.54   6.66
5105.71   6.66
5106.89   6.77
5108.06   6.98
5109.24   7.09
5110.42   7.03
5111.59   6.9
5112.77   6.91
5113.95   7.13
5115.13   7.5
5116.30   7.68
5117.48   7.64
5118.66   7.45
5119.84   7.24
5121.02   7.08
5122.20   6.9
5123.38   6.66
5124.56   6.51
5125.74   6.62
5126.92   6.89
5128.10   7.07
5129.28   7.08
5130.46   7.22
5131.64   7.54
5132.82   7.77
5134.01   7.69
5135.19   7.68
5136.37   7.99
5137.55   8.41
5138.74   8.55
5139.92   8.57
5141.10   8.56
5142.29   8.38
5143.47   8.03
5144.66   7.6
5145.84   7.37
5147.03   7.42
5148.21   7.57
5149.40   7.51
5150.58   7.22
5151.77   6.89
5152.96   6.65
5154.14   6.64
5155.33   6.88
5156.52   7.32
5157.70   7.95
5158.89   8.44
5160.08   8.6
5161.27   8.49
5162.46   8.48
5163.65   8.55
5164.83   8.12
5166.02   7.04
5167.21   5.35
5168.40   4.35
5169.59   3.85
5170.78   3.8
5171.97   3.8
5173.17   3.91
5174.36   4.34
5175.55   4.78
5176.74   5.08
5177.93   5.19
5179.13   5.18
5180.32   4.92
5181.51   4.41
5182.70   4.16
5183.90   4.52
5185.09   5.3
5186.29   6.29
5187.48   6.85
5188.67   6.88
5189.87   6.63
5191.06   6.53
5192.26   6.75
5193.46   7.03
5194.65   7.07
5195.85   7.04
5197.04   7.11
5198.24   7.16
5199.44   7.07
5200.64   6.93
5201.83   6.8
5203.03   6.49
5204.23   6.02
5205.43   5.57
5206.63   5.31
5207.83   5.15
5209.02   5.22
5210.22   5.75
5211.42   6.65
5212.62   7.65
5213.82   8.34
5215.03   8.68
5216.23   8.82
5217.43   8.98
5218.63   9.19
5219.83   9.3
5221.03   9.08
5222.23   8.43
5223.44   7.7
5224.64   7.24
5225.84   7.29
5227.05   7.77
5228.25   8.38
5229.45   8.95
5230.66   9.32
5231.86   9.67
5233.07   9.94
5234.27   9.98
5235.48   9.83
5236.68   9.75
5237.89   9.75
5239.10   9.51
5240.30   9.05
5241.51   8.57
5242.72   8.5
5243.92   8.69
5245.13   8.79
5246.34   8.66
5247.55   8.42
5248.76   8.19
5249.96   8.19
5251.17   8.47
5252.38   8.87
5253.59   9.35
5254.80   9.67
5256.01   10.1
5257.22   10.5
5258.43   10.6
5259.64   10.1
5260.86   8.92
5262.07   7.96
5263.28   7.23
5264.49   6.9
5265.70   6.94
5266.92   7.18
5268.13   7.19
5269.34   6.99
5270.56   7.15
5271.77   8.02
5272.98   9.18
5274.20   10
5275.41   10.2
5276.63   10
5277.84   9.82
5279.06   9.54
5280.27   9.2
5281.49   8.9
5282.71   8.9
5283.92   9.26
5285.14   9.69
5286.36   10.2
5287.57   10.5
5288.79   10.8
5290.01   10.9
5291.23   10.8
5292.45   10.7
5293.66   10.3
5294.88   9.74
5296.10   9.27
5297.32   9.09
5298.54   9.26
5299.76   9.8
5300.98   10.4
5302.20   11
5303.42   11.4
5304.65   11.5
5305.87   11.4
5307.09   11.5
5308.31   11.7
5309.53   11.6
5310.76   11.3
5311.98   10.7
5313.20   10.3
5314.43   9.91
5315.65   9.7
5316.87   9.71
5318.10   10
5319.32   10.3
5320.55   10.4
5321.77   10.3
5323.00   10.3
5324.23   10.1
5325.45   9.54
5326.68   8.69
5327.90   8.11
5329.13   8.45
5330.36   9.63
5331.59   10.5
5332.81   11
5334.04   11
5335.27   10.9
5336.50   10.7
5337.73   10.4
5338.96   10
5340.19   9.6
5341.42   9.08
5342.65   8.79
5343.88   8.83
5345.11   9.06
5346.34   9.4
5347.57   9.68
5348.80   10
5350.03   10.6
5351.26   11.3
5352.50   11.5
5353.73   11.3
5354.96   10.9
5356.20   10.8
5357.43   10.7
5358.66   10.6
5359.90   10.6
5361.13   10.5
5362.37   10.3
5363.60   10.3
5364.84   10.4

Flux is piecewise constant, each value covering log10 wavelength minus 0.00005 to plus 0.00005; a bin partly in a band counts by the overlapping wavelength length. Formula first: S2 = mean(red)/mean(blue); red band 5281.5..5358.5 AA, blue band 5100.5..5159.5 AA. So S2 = 1.39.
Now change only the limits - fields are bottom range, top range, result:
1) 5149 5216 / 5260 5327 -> 1.53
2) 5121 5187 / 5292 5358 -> 1.53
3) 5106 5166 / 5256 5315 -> 1.29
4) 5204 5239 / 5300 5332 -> 1.27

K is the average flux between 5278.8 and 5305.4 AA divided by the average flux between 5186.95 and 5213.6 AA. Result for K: 1.54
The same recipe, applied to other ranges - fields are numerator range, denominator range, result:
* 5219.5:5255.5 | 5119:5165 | 1.17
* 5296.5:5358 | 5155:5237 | 1.47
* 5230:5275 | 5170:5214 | 1.51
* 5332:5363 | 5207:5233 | 1.29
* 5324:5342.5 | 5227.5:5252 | 1.09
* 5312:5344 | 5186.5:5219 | 1.43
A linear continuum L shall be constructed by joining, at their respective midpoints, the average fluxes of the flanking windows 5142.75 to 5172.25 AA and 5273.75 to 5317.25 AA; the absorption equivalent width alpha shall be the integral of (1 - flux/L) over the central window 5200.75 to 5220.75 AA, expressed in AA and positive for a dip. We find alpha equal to 2.7 AA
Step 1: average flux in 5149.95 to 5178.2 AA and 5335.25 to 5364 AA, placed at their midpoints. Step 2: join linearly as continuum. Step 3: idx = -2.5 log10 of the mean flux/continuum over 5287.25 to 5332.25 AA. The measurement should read -0.10 mag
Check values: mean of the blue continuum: 6.34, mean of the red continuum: 10.2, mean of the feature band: 10.3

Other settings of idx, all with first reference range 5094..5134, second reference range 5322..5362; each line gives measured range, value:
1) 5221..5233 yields 0.02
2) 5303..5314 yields -0.17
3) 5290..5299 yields -0.06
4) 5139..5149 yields -0.06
